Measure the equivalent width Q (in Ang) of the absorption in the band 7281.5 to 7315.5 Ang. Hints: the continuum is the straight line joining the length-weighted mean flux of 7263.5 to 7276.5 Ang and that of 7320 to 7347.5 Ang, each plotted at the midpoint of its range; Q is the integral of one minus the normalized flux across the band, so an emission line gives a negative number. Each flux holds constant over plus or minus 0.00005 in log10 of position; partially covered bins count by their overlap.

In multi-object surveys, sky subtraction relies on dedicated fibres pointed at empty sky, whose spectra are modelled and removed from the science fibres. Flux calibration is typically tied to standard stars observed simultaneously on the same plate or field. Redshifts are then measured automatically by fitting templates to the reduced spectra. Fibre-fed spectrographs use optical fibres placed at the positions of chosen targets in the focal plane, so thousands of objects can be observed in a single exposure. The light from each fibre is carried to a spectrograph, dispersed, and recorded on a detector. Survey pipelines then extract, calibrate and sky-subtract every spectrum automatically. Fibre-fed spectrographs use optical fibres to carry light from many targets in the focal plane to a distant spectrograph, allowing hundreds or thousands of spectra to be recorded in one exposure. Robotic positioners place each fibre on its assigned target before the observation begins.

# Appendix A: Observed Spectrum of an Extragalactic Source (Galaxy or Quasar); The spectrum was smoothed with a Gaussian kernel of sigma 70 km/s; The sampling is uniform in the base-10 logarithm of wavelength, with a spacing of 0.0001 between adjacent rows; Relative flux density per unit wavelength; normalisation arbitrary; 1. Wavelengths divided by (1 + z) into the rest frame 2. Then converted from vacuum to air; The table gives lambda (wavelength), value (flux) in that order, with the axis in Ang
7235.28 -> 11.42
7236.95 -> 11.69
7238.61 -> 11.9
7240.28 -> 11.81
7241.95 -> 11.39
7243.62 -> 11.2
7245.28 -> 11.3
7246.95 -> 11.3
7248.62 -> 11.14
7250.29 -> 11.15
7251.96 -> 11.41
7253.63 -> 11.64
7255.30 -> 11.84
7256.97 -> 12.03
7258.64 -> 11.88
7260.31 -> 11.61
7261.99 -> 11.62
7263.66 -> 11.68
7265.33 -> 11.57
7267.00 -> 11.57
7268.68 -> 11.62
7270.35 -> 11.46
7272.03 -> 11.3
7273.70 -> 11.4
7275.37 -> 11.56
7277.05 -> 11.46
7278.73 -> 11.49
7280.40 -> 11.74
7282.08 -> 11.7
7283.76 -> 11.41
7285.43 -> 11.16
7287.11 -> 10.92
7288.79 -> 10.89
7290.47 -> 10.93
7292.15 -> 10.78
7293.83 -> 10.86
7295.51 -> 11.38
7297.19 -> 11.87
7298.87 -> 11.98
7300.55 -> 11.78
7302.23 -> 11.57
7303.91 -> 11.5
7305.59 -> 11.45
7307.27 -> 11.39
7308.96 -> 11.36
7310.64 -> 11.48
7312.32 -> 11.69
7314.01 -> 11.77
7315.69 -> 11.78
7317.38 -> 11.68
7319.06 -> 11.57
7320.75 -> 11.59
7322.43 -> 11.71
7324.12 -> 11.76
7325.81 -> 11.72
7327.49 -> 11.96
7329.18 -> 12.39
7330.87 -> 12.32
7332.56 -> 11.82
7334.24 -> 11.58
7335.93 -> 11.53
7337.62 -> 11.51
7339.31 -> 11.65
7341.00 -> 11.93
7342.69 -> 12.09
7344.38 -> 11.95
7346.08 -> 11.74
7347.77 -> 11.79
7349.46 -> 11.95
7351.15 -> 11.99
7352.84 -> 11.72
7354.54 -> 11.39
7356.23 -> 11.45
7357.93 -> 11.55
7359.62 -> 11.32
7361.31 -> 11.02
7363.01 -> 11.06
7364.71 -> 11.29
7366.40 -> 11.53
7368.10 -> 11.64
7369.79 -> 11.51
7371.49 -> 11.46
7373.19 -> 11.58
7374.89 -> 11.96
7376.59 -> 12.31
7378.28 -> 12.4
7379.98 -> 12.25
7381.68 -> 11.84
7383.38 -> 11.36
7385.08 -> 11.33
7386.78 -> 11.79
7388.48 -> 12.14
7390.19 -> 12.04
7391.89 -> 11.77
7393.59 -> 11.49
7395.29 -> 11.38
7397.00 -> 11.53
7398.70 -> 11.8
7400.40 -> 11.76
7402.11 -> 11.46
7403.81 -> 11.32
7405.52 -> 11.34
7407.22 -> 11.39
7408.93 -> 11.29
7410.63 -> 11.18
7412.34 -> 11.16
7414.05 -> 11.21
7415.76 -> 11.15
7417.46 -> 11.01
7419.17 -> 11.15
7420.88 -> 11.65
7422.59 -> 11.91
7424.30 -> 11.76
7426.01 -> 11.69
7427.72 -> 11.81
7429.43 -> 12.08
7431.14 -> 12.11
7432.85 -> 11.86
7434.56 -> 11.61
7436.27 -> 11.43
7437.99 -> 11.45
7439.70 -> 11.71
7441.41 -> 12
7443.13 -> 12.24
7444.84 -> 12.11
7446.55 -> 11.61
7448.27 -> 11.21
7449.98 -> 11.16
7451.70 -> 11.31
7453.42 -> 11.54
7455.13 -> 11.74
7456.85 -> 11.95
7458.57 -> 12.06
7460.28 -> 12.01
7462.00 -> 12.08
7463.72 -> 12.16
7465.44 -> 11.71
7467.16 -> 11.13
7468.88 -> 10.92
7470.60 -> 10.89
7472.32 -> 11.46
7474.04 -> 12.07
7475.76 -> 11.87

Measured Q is 0.7 Ang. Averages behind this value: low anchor 11.5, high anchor 11.8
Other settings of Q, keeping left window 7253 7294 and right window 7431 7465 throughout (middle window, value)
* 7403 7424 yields 0.7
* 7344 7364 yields 0.0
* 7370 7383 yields -0.3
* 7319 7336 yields -0.4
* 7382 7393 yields -0.1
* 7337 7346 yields -0.2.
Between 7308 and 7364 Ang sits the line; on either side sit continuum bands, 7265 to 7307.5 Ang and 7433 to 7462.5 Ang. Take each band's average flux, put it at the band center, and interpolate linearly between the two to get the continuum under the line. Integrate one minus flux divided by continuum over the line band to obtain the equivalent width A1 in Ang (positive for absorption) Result -0.9 Ang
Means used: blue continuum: 11.4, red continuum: 11.7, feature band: 11.7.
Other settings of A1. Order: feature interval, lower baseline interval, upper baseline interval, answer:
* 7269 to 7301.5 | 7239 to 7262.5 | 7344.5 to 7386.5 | 0.5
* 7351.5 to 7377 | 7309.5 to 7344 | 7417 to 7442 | 0.5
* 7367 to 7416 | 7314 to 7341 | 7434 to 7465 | 0.6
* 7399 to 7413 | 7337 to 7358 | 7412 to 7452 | 0.3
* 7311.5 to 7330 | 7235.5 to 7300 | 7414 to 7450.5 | -0.4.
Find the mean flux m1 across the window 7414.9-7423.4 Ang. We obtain 11.4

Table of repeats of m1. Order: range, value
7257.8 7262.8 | 11.7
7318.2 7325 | 11.7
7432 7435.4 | 11.7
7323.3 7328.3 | 11.8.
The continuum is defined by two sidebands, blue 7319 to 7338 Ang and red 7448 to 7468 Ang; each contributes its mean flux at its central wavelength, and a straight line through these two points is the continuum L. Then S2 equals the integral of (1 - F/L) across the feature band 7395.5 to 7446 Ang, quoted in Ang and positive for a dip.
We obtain 0.6 Ang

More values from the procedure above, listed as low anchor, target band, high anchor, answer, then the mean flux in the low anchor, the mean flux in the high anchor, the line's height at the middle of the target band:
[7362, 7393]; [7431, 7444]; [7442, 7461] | -0.1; 11.7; 11.7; 11.7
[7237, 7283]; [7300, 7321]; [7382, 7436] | 0.0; 11.5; 11.6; 11.6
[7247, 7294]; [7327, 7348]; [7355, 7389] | -0.6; 11.4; 11.6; 11.6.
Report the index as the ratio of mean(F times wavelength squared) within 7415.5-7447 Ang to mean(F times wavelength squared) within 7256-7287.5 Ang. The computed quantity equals 1.06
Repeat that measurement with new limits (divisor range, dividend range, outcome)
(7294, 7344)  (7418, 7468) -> 1.04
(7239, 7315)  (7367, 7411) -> 1.05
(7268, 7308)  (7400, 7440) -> 1.05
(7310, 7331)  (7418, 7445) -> 1.03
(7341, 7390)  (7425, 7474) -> 1.02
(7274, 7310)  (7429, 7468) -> 1.08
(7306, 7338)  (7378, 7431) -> 1.01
